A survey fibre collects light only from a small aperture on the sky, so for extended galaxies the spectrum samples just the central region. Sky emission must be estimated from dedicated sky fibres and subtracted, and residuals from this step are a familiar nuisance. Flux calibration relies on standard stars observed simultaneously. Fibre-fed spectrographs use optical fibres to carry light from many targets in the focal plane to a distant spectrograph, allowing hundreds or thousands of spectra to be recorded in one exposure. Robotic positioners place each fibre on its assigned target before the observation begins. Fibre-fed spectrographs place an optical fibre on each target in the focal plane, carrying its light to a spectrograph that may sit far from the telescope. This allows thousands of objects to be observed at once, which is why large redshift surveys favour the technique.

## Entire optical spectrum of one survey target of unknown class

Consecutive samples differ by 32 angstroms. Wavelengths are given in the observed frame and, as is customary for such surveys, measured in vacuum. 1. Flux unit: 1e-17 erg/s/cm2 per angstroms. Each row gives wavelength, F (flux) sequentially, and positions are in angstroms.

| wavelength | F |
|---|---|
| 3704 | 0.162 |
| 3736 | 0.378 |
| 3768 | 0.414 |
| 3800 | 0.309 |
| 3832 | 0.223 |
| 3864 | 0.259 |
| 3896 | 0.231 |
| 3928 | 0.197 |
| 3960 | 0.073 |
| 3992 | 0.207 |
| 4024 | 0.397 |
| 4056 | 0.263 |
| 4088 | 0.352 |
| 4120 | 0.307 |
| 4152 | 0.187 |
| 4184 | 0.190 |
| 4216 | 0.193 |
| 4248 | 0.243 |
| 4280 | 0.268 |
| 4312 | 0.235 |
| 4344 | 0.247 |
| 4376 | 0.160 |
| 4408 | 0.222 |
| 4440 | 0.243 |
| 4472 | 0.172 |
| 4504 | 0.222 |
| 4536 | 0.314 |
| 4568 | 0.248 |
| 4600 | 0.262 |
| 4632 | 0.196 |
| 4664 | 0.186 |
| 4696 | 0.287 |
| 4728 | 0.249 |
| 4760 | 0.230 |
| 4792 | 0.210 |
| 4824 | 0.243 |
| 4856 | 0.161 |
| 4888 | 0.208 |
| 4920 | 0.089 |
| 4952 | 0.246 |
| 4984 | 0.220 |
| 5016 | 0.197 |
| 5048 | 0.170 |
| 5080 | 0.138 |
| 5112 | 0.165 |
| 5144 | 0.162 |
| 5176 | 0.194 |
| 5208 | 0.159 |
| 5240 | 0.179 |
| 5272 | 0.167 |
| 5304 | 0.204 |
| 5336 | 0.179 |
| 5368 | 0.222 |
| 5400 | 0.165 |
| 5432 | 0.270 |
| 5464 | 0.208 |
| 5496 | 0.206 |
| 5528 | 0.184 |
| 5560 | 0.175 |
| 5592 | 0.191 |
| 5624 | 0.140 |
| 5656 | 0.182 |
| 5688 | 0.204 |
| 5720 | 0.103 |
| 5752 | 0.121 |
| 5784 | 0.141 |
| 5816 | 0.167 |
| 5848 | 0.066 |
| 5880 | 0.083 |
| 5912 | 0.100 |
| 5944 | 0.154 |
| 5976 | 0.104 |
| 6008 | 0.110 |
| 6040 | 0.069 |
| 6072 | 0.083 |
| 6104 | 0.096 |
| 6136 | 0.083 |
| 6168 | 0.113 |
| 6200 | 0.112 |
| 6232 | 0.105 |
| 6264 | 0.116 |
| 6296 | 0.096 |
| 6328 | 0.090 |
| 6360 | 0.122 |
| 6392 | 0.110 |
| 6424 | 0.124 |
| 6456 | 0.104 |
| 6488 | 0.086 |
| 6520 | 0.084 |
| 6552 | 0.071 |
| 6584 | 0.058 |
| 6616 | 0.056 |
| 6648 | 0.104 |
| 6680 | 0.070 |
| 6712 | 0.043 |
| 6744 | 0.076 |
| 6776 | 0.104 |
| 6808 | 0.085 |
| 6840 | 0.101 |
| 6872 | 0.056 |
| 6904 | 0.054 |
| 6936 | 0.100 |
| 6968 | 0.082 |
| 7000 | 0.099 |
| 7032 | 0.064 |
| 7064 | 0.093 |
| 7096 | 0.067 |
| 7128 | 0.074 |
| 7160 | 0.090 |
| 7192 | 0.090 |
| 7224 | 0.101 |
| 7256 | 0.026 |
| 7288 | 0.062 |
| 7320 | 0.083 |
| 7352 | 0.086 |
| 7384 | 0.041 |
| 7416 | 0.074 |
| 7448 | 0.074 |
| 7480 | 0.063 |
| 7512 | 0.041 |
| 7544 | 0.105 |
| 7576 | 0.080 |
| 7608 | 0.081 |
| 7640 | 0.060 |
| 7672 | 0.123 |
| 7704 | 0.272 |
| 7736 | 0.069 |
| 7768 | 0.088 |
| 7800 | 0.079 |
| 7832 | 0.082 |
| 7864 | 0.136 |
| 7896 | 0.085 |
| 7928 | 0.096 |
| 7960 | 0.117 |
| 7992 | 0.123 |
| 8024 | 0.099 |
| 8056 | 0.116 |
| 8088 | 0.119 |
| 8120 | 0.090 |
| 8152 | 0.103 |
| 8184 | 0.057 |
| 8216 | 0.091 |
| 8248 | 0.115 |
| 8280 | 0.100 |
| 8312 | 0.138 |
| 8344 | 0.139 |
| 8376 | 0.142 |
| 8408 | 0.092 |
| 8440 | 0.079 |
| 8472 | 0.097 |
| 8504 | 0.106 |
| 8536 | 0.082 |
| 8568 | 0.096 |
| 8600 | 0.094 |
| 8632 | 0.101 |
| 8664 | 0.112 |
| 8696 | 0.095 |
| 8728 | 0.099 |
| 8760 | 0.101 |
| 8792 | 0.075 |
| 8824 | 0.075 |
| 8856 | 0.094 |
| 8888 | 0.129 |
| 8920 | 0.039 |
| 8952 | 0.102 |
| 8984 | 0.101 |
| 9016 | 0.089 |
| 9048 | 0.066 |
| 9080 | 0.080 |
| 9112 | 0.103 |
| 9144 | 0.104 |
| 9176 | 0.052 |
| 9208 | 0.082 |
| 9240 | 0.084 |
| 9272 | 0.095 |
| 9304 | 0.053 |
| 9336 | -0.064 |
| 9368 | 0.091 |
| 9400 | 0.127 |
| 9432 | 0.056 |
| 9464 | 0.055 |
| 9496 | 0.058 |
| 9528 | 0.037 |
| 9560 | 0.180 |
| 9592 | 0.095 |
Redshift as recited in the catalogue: 1.063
